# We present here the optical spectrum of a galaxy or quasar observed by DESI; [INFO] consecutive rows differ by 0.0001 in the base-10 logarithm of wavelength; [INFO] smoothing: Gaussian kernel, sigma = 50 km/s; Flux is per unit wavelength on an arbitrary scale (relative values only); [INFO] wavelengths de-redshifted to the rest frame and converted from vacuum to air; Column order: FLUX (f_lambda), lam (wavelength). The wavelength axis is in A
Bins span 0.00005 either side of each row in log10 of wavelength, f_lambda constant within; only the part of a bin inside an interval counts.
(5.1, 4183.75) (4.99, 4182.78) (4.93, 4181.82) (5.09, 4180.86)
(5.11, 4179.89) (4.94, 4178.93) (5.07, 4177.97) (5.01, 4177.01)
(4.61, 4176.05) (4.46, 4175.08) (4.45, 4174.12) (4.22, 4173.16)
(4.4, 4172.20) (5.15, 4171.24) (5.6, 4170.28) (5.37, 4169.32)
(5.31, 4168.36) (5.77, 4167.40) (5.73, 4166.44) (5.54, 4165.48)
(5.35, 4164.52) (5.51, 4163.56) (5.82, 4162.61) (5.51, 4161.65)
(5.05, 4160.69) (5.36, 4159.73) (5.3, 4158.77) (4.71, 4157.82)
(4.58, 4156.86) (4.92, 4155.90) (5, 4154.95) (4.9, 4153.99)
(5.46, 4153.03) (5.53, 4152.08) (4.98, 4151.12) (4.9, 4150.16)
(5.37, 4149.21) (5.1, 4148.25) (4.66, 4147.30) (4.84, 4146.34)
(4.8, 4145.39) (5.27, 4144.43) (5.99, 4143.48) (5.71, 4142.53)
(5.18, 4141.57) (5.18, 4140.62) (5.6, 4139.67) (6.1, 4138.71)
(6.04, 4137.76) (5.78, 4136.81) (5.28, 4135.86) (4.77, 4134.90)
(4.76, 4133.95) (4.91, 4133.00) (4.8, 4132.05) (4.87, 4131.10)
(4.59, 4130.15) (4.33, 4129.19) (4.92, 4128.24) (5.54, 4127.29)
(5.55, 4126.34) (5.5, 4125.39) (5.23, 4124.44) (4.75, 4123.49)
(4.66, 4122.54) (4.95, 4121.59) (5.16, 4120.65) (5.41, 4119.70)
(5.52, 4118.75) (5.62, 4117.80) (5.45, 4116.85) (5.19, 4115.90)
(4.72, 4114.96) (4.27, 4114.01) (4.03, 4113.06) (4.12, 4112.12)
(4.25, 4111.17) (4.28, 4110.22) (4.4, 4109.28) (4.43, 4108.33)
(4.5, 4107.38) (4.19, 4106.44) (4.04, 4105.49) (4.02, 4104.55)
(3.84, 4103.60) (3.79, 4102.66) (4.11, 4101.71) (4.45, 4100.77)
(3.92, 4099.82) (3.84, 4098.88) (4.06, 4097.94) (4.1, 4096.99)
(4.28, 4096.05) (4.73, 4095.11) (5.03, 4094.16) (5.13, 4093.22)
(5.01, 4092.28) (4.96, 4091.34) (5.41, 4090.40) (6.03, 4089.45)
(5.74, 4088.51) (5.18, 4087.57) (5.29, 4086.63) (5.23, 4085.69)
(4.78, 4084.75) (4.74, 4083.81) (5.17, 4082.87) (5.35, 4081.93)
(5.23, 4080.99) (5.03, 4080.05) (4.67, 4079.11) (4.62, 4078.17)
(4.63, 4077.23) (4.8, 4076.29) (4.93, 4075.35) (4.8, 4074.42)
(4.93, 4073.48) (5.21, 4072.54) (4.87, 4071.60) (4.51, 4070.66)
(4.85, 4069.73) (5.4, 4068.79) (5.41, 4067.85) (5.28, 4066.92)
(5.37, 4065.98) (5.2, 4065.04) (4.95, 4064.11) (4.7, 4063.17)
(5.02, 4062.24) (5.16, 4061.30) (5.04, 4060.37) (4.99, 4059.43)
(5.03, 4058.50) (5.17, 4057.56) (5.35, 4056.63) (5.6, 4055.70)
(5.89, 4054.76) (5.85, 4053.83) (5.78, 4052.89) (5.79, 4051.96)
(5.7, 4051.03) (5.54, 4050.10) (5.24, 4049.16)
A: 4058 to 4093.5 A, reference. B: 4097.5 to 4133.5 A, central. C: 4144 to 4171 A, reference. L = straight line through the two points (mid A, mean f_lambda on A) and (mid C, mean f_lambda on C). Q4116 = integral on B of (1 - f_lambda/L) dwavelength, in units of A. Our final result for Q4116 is 3.5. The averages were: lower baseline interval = 5.07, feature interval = 4.64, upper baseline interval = 5.22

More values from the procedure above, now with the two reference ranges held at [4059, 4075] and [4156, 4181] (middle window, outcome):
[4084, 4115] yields 3.15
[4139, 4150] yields -0.33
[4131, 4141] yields -0.41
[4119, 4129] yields -0.14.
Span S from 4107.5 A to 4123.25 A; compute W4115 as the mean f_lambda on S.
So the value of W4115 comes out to 4.77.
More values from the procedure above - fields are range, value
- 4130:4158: 5.16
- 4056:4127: 4.85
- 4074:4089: 5.02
